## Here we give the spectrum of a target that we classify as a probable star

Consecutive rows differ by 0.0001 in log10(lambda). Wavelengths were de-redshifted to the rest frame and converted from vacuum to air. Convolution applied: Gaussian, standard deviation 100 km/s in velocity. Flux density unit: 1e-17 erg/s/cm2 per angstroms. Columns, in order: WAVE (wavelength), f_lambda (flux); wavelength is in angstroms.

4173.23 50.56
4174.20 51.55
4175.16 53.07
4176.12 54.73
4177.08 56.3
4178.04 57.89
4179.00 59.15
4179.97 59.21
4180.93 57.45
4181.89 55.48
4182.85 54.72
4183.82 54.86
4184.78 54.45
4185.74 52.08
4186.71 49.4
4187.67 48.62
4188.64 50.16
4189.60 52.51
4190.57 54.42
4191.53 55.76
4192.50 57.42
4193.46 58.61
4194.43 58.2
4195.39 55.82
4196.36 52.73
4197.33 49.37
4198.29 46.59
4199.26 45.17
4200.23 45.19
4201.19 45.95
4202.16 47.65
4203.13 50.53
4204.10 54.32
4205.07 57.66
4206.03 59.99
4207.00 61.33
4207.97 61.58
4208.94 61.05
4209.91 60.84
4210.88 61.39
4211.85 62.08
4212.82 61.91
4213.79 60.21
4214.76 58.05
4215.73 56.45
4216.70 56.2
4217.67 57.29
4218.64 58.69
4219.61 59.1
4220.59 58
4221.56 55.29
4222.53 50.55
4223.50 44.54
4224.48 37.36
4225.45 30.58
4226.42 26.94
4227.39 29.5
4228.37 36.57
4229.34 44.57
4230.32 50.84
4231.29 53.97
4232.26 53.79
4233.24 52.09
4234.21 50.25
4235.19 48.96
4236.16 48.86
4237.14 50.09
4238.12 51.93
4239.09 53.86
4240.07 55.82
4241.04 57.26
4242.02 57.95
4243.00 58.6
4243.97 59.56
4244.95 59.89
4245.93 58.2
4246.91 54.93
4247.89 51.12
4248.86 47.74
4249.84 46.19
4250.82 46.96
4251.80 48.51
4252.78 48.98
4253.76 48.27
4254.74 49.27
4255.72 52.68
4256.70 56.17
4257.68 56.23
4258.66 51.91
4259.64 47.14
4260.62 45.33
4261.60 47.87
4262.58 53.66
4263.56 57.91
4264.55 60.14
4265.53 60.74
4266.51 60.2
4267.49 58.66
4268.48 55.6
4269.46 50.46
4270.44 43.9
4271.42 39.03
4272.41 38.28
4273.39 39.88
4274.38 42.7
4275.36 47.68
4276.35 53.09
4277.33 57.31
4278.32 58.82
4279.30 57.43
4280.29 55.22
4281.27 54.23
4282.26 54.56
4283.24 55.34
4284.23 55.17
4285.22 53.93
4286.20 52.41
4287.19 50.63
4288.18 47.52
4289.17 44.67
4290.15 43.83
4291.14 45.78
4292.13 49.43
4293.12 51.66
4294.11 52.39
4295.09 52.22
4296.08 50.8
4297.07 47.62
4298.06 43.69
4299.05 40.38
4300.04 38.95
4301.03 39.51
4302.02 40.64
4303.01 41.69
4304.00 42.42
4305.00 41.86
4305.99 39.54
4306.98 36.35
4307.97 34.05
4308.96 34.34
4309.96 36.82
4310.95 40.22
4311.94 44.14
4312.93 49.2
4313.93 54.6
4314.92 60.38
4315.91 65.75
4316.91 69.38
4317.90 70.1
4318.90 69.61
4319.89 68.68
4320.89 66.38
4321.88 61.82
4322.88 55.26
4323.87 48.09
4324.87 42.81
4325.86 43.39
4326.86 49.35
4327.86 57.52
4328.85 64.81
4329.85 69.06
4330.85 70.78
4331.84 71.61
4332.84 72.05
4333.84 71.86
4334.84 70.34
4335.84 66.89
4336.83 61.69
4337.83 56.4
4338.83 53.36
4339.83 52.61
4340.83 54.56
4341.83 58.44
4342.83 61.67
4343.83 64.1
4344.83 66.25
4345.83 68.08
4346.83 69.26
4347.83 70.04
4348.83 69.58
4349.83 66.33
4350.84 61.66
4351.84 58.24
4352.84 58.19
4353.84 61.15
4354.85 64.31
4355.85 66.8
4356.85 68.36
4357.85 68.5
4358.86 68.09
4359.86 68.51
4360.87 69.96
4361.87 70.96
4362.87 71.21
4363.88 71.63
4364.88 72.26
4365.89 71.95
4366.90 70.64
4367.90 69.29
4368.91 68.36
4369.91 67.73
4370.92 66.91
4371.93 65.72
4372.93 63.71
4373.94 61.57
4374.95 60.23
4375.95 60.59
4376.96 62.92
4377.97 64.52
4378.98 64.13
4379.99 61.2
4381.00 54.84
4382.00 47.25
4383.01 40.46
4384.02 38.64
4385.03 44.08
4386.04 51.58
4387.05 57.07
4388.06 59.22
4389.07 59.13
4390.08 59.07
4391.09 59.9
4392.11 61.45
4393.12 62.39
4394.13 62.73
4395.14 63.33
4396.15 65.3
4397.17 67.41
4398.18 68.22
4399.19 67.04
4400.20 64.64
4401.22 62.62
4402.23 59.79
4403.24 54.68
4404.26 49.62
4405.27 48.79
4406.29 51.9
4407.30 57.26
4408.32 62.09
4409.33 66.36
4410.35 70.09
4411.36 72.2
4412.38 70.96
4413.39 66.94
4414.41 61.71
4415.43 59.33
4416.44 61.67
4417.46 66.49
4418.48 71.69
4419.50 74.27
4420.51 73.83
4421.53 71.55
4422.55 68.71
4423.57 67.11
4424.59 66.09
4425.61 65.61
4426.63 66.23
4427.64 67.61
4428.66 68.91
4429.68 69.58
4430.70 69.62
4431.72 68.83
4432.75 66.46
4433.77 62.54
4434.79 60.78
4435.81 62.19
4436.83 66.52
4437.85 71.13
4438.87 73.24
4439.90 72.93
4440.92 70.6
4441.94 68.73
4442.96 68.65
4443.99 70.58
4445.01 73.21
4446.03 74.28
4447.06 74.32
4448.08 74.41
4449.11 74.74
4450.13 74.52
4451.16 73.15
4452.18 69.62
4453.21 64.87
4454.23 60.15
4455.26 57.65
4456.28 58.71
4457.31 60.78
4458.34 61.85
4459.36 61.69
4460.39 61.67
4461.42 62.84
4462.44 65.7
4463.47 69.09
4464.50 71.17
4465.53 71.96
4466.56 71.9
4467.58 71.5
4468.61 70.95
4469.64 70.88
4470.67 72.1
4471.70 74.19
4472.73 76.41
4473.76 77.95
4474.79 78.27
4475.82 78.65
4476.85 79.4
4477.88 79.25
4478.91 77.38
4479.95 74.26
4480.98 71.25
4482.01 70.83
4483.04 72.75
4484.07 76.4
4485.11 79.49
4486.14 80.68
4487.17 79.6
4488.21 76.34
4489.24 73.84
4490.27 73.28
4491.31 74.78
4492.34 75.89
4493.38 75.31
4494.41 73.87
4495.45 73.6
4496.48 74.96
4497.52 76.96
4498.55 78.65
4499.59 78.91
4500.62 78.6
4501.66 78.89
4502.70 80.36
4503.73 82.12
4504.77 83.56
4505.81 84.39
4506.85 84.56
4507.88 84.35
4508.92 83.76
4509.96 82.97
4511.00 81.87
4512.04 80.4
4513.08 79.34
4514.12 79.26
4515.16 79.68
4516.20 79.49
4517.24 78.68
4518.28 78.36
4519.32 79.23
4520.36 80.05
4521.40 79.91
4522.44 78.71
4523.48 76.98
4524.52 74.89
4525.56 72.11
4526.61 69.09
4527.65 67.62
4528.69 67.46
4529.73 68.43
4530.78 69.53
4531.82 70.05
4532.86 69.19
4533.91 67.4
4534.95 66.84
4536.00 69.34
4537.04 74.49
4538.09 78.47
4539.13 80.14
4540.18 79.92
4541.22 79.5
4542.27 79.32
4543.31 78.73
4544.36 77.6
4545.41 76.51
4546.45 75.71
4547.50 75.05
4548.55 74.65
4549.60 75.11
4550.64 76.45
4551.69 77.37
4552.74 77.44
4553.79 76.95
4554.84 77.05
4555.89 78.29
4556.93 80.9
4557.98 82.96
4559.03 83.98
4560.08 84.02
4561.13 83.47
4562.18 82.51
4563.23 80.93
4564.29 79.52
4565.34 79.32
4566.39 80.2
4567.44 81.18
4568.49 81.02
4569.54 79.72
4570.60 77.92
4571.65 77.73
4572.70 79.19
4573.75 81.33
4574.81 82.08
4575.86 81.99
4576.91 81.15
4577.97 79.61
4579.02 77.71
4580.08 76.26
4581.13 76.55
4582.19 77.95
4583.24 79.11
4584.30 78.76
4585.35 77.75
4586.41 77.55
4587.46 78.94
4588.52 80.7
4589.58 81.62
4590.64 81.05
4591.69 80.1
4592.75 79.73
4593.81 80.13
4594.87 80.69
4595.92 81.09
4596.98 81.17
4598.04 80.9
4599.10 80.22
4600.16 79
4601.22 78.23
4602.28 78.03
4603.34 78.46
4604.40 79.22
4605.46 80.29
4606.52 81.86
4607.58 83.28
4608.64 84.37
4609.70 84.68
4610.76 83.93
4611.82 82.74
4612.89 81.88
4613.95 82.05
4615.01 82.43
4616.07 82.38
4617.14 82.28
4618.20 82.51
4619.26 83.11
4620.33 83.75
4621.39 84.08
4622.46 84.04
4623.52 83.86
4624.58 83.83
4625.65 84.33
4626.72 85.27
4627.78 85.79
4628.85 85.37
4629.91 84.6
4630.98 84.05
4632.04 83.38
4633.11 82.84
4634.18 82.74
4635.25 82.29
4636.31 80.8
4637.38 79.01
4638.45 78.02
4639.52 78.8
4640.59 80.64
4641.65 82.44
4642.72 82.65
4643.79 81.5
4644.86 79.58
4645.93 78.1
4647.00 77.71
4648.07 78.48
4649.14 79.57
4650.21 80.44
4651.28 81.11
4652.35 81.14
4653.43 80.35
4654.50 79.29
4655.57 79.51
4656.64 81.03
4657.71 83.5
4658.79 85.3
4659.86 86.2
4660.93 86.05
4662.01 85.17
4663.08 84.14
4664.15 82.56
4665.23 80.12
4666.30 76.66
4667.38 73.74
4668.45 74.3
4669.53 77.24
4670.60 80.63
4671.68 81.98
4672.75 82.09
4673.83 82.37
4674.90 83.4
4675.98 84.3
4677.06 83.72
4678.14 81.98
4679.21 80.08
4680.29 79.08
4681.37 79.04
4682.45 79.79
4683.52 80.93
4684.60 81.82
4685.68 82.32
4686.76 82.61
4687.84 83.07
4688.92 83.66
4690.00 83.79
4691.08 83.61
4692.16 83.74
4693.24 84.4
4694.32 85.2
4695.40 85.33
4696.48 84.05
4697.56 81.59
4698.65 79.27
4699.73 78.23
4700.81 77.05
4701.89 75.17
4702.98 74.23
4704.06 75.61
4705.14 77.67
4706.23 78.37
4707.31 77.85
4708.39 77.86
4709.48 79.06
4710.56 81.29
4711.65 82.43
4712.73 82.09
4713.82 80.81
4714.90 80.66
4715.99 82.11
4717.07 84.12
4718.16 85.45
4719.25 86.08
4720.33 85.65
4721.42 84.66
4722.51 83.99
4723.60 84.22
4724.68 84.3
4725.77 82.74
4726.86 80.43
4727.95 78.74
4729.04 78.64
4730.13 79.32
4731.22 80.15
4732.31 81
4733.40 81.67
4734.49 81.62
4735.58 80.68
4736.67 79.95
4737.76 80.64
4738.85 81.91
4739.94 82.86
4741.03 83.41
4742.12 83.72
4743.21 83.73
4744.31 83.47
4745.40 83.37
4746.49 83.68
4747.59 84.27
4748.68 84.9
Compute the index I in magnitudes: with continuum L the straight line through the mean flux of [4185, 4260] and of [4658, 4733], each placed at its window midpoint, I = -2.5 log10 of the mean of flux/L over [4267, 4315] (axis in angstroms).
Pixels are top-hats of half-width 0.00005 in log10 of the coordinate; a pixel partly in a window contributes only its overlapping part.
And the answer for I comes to 0.19 mag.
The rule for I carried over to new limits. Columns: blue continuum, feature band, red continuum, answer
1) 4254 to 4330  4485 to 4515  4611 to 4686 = -0.15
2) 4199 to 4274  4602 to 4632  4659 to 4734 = -0.09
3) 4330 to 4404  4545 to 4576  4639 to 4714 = -0.07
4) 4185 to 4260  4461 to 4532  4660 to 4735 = -0.11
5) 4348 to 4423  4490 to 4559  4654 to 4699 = -0.07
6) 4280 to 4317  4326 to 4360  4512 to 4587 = -0.21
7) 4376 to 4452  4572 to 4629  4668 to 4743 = -0.08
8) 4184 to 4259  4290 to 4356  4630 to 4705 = 0.07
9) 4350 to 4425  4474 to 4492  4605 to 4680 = -0.09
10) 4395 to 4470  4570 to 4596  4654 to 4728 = -0.06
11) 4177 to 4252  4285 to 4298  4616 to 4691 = 0.18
